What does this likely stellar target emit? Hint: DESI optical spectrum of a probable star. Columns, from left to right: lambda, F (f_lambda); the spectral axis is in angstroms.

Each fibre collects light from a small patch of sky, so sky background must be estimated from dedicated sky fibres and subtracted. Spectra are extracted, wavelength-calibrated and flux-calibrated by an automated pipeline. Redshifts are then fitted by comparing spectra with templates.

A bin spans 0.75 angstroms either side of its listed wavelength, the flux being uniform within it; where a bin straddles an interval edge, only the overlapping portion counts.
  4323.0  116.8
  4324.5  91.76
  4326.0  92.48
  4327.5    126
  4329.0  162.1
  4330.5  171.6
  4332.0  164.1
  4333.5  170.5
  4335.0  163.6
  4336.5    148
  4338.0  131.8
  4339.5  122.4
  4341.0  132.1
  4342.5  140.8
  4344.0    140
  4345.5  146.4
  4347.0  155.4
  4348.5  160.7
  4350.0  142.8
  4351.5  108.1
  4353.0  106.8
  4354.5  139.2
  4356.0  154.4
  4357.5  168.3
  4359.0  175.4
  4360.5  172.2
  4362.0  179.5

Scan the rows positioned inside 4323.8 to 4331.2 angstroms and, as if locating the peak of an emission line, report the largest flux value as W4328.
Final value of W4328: 171.6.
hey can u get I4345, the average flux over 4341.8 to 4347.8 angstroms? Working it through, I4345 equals 146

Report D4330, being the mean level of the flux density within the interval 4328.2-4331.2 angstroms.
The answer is 166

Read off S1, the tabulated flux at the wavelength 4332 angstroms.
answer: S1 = 164.1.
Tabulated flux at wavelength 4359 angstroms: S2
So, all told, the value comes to 175.4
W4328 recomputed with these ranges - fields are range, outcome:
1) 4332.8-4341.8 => 170.5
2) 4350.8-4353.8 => 108.1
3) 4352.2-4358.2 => 168.3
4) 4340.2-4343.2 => 140.8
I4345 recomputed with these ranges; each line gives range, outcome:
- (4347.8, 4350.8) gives 151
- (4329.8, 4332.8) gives 168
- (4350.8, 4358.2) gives 135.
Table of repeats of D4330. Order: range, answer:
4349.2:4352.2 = 126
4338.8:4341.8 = 128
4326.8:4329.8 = 145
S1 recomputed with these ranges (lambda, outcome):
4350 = 142.8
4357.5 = 168.3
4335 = 163.6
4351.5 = 108.1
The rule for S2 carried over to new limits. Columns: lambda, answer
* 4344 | 140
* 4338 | 131.8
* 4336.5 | 148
